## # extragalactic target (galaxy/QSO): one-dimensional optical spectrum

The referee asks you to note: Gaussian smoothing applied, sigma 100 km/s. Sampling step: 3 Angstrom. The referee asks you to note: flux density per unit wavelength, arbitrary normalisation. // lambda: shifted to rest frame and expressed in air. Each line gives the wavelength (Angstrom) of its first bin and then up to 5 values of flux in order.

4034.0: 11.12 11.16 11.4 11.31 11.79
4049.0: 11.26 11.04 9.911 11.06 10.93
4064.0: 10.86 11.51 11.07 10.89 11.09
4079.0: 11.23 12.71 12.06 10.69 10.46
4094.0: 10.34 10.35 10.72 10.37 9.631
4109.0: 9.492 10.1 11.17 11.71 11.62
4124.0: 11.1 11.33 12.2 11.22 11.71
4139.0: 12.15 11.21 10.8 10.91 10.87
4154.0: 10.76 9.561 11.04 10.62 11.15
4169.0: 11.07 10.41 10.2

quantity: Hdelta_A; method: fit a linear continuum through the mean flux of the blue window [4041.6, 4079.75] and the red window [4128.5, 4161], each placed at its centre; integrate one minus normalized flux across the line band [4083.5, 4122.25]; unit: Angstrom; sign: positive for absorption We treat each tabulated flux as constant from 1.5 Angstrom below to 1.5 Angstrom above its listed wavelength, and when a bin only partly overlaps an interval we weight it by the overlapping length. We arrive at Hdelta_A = 1.5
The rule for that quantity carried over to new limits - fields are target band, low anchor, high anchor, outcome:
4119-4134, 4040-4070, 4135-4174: -0.74 Angstrom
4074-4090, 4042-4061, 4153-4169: -0.82 Angstrom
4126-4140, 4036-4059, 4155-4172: -1.22 Angstrom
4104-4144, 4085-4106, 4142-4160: -1.90 Angstrom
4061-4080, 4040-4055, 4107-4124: -0.03 Angstrom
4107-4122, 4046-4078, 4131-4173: 0.33 Angstrom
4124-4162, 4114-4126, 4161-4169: 0.10 Angstrom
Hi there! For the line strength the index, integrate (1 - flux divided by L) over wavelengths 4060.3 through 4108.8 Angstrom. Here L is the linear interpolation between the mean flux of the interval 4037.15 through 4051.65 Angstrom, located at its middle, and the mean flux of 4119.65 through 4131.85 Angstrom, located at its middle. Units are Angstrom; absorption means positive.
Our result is 2.4 Angstrom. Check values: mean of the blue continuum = 11.4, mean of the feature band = 10.9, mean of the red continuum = 11.6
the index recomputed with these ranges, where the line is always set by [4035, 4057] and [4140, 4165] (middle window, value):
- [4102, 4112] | 1.0 Angstrom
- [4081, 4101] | -0.1 Angstrom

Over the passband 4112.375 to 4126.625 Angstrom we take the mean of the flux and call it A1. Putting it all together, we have 11.3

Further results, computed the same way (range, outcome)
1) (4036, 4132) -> 11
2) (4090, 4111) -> 10.2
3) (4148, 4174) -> 10.7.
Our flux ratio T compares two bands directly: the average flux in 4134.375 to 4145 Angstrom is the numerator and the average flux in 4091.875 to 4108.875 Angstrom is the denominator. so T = 1.1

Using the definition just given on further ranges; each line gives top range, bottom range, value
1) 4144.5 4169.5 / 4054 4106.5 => 0.98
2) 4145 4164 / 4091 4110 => 1.04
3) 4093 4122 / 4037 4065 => 0.95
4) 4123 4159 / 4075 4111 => 1.04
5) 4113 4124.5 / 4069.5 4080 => 1.03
